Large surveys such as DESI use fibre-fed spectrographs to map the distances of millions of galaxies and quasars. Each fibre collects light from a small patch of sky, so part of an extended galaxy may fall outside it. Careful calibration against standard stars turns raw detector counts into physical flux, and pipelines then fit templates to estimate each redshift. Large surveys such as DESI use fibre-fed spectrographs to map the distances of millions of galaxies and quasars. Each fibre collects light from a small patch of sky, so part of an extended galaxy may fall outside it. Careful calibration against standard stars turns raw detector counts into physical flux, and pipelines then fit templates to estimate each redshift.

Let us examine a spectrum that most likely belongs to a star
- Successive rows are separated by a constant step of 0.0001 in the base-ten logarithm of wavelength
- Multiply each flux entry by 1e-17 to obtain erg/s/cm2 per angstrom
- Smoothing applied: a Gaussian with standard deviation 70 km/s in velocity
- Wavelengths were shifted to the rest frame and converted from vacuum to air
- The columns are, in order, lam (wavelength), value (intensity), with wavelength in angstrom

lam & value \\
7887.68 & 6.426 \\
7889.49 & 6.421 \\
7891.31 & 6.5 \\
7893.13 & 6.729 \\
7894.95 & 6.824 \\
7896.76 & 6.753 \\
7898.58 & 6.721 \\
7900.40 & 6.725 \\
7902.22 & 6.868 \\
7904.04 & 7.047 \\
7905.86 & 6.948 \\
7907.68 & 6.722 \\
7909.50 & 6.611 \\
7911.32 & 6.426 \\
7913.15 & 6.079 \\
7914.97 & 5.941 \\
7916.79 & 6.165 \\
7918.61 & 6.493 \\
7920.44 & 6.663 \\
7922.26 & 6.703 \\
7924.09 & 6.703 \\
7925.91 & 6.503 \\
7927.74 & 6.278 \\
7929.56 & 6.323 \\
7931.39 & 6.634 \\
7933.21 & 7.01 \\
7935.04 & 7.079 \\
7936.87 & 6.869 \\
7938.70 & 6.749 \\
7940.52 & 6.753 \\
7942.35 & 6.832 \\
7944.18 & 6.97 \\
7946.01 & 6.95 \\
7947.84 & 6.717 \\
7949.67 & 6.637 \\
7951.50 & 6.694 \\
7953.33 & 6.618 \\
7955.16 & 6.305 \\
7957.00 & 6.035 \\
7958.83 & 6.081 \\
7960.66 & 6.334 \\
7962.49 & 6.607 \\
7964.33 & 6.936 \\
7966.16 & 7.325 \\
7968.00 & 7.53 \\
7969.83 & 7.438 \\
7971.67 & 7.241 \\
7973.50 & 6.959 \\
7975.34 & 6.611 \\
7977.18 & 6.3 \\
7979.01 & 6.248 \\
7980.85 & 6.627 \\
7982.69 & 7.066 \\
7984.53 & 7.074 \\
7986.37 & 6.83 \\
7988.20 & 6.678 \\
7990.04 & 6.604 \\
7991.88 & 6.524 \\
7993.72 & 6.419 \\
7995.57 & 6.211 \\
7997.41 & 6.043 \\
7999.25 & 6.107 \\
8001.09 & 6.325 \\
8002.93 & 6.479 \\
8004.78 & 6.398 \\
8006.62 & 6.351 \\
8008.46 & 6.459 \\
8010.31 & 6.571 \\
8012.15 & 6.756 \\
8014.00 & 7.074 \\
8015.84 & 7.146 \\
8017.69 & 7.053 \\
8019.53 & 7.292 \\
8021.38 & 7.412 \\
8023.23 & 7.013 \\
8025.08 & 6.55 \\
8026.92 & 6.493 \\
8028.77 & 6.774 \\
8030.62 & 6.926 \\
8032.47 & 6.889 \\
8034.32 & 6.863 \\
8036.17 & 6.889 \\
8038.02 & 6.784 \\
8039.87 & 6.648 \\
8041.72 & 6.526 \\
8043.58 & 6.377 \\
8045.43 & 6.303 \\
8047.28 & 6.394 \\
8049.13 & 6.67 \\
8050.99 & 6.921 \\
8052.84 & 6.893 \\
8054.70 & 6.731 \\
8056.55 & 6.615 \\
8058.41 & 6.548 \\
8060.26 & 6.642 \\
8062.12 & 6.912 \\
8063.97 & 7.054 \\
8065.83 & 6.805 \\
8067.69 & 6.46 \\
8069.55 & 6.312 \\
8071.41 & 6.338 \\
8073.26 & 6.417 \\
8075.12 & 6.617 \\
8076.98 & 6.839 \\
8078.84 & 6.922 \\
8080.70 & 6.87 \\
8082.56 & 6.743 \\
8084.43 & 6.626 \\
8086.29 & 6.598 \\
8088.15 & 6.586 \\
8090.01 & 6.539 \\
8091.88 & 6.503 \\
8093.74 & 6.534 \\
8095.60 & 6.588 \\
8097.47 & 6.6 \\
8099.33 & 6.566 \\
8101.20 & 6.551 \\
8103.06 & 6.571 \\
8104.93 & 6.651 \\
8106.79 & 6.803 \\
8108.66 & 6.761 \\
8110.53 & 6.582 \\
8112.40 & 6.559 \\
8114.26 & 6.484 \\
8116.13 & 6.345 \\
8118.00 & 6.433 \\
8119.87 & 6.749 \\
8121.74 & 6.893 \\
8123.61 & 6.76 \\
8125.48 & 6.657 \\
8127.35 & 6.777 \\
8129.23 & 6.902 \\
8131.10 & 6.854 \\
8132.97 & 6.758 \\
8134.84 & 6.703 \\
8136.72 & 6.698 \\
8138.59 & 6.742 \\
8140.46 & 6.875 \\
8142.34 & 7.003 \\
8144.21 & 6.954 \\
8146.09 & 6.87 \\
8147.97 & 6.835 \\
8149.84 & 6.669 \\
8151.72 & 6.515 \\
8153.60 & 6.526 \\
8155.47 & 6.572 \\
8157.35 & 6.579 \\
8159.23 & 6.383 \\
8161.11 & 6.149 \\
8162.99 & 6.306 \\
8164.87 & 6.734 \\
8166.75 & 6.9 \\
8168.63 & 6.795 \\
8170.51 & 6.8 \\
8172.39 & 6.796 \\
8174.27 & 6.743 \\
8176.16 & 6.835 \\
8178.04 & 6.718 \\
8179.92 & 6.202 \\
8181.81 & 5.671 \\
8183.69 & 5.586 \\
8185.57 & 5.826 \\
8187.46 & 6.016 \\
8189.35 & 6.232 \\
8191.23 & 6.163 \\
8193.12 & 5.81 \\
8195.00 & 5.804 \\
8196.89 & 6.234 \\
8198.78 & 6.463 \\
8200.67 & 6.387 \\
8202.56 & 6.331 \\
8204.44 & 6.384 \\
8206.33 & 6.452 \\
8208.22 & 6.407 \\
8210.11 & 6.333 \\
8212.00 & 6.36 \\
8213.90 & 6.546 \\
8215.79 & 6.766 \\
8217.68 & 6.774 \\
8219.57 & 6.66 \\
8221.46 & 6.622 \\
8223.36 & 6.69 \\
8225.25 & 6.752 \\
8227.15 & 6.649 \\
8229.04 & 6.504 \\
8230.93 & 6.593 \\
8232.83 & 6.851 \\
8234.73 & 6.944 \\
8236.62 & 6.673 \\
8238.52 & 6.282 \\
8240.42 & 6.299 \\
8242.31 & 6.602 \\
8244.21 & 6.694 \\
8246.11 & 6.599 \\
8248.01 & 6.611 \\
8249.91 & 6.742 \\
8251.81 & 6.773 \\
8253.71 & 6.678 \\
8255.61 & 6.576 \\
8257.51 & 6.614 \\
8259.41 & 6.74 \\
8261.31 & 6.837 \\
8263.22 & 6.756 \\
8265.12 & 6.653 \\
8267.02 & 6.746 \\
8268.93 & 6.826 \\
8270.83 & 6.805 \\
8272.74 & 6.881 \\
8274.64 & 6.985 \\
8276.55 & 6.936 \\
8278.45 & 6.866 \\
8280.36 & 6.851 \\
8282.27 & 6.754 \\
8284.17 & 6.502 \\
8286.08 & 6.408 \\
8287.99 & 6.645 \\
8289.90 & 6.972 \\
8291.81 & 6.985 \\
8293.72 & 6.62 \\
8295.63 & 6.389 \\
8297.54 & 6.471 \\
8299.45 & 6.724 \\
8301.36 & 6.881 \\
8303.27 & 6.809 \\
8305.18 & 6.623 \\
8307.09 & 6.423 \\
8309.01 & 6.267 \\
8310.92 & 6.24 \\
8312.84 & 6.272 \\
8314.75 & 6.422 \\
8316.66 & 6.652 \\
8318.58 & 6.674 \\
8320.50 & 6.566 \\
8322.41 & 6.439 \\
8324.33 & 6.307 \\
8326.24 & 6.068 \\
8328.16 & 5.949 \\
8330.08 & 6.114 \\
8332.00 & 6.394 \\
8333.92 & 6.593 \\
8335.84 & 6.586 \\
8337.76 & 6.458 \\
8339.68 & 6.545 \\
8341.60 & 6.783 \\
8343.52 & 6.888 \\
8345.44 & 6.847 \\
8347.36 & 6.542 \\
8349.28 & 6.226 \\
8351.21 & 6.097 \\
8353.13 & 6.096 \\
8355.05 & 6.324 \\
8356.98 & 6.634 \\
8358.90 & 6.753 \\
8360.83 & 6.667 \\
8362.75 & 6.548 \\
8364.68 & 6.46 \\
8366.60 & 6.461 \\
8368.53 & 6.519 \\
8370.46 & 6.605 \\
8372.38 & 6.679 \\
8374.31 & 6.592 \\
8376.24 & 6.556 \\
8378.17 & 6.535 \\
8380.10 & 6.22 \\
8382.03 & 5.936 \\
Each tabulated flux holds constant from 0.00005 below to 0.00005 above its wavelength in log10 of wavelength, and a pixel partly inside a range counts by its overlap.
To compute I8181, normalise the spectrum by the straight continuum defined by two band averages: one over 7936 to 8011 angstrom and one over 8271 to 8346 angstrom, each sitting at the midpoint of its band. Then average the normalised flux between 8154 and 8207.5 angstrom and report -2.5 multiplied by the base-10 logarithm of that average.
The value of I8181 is 0.04 mag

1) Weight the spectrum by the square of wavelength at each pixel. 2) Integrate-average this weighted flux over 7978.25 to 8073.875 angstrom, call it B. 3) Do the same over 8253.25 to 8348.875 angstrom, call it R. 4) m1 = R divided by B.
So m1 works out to 1.06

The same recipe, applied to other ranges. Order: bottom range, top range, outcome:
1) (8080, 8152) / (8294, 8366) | 1.02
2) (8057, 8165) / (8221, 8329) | 1.04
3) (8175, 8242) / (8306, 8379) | 1.04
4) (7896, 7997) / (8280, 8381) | 1.07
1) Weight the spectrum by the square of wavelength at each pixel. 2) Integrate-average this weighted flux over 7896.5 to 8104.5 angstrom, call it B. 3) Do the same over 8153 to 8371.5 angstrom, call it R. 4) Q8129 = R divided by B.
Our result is 1.04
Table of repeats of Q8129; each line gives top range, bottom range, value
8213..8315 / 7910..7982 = 1.08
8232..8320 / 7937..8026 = 1.07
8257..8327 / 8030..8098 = 1.05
